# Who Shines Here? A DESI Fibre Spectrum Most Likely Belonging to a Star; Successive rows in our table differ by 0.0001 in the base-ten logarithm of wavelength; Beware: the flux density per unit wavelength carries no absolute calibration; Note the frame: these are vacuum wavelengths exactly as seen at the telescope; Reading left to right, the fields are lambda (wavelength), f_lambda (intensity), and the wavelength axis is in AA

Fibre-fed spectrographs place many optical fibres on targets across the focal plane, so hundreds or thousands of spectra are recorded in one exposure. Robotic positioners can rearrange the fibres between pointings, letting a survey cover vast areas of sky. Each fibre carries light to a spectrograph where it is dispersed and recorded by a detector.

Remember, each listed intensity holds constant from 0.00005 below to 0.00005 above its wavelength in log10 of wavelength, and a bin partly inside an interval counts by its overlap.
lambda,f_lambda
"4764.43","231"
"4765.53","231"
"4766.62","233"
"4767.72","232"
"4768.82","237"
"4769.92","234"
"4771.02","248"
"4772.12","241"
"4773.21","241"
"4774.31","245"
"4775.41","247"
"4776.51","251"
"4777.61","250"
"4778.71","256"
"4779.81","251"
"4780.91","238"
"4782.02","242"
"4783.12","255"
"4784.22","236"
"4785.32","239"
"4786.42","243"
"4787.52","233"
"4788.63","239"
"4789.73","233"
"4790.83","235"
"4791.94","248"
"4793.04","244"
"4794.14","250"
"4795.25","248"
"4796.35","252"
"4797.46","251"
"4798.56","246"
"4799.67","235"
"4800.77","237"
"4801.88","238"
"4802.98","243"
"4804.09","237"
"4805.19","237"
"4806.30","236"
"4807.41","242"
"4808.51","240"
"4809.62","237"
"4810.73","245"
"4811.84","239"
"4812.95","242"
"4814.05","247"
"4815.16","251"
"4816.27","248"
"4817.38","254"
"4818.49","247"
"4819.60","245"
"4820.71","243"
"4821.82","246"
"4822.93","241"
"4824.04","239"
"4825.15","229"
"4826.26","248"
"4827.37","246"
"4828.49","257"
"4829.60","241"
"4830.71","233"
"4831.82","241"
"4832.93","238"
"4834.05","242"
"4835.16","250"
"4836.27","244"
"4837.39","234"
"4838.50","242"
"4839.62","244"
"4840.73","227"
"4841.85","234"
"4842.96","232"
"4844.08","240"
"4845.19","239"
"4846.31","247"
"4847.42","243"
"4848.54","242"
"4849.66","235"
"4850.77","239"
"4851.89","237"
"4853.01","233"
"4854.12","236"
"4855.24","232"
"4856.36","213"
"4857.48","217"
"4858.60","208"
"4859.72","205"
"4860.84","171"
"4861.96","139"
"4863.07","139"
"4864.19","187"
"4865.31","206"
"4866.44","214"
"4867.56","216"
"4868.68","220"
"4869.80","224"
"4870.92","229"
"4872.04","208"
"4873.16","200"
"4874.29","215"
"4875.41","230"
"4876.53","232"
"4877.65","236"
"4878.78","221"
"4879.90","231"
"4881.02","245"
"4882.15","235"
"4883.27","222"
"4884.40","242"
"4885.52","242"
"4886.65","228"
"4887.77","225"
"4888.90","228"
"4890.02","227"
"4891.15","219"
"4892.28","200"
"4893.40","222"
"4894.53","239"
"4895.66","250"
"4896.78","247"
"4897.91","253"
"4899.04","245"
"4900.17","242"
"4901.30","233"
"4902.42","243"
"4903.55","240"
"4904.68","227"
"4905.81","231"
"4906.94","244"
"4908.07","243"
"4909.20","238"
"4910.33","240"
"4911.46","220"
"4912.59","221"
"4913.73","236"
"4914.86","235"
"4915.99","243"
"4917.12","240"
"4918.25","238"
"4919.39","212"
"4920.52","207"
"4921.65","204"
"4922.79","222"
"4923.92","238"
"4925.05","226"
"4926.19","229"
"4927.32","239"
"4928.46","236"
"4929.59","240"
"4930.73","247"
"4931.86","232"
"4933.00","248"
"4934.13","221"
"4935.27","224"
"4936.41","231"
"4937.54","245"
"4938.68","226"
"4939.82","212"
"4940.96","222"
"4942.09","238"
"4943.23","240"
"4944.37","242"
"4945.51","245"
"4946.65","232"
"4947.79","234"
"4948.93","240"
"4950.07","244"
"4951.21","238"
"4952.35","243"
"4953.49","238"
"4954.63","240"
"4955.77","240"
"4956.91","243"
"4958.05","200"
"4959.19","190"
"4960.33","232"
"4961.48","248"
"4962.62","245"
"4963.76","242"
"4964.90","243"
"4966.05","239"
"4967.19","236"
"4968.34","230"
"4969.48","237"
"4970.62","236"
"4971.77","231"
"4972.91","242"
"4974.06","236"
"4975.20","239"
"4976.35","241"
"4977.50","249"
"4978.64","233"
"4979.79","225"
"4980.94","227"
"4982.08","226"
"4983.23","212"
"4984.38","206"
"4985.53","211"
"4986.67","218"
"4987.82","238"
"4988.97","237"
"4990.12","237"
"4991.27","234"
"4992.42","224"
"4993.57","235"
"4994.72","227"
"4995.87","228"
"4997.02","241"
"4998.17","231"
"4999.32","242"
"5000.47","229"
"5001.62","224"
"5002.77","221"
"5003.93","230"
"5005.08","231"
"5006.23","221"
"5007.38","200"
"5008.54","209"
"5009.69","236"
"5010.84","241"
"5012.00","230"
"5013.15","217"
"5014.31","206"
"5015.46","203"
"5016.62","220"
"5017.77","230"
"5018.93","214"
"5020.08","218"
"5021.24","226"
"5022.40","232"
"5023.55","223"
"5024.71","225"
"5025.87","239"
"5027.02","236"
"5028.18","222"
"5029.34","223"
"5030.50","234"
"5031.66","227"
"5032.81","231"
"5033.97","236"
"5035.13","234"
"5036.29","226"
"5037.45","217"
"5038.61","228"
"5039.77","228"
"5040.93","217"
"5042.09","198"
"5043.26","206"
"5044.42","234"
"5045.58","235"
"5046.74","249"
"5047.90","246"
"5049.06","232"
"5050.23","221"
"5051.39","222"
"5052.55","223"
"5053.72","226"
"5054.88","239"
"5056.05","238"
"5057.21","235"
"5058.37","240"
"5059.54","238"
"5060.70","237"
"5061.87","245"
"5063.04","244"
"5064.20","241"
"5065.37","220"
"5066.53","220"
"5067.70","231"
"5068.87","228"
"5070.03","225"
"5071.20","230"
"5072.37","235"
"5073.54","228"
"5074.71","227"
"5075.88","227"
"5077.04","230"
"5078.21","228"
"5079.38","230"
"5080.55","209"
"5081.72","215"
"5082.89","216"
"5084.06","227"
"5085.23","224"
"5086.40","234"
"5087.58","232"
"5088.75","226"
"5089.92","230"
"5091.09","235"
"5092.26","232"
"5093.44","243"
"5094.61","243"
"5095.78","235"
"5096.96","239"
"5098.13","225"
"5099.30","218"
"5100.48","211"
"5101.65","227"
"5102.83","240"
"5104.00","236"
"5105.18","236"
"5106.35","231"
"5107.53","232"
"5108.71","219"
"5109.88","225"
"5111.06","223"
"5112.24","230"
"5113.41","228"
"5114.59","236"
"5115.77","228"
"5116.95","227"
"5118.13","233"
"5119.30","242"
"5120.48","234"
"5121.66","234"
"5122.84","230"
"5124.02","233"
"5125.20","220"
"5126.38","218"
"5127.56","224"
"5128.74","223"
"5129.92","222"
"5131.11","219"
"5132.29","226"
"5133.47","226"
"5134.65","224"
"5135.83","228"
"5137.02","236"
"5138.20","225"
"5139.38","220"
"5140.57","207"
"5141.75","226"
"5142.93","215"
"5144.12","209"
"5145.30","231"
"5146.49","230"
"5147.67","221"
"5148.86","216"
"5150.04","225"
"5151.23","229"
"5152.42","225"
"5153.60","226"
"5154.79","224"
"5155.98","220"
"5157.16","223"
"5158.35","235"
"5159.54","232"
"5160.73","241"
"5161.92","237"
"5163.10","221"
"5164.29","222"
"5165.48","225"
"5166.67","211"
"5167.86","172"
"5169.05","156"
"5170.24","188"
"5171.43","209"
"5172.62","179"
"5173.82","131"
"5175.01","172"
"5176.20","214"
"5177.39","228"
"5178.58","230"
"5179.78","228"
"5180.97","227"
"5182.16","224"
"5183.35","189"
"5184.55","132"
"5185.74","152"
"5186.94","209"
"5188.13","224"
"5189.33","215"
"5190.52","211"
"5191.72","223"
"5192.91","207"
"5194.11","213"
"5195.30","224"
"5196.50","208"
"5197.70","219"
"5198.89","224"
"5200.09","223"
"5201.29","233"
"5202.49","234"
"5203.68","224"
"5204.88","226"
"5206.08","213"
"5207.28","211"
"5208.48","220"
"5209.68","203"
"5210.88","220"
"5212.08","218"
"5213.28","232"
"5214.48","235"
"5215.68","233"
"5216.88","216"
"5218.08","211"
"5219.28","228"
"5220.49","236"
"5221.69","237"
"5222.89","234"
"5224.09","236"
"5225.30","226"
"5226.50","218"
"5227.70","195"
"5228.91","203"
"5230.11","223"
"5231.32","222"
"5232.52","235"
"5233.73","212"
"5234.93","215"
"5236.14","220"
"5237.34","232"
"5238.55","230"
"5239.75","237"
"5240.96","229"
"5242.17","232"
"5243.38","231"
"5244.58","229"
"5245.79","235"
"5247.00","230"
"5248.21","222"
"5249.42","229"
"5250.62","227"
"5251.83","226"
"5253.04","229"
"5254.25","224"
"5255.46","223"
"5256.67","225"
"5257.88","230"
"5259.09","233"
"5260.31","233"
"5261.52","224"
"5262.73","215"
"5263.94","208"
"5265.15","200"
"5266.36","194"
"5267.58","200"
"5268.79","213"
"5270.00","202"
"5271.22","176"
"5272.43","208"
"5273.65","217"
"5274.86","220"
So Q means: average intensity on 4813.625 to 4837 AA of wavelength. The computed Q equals 244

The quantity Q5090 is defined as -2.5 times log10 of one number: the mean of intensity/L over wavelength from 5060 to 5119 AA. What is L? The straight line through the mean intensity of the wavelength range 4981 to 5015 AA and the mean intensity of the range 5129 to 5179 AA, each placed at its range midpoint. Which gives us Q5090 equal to -0.05 mag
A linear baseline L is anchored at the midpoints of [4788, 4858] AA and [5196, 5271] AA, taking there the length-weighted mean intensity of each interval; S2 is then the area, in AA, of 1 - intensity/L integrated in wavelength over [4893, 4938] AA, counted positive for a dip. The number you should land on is 0.4 AA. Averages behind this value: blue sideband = 240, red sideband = 222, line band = 234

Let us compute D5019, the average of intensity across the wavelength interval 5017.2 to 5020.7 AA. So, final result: 221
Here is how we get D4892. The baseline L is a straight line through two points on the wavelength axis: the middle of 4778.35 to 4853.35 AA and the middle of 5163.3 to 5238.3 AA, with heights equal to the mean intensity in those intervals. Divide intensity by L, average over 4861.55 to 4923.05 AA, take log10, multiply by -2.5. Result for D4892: 0.051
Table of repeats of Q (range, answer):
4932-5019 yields 230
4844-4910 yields 225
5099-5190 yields 218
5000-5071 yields 227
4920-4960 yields 231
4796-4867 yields 233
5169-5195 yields 199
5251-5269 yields 219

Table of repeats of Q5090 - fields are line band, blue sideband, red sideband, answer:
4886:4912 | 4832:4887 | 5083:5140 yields -0.04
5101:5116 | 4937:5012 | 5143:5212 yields -0.05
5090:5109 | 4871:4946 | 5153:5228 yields -0.06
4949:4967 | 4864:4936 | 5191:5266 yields -0.03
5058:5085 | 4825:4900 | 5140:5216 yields -0.05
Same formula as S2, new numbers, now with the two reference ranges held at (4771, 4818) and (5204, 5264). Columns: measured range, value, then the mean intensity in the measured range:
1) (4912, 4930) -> 0.7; 229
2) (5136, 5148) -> 0.3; 222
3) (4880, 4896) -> 0.6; 230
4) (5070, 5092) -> 0.4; 227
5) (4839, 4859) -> 0.6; 233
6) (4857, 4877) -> 3.1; 203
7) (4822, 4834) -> 0.0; 241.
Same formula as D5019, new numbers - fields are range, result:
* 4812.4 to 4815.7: 247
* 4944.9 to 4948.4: 237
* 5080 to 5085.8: 218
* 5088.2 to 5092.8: 231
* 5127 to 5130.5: 223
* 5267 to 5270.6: 205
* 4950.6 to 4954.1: 240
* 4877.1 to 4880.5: 230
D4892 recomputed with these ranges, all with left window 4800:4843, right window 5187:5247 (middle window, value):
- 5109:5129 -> -0.006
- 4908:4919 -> 0.012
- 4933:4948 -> 0.017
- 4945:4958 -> -0.013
